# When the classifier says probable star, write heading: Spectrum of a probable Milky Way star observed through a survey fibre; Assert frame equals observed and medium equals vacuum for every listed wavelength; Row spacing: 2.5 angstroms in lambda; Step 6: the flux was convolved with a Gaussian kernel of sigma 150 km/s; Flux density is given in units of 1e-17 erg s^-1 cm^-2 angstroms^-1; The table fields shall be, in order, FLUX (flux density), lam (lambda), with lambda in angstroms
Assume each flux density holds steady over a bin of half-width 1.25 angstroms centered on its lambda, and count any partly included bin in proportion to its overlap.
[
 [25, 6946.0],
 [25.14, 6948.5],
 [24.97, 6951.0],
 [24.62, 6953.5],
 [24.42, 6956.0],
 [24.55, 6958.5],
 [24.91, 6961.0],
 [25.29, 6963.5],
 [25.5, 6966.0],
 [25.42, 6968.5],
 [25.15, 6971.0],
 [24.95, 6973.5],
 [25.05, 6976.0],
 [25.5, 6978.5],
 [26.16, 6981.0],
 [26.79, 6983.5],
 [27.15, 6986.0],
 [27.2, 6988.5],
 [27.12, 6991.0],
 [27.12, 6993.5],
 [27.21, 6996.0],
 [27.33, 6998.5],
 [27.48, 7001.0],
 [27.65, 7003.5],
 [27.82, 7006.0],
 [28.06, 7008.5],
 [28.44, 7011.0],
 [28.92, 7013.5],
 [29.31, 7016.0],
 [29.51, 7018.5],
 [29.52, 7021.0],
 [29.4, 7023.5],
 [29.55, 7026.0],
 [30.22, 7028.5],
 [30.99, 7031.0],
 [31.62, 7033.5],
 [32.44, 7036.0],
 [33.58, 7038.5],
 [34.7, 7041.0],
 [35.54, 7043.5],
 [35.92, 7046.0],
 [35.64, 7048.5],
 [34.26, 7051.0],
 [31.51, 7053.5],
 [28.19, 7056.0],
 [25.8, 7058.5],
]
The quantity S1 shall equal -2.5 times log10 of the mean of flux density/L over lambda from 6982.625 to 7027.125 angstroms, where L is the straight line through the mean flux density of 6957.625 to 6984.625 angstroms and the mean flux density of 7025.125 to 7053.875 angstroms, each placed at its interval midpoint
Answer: 0.04 mag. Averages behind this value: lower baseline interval 25.4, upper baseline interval 33.1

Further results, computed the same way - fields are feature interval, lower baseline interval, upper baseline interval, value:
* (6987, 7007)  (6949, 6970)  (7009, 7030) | 0.01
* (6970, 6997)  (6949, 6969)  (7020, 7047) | 0.04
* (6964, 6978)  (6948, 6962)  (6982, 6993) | 0.03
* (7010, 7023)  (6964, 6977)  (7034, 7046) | 0.07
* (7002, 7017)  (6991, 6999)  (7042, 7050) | 0.05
